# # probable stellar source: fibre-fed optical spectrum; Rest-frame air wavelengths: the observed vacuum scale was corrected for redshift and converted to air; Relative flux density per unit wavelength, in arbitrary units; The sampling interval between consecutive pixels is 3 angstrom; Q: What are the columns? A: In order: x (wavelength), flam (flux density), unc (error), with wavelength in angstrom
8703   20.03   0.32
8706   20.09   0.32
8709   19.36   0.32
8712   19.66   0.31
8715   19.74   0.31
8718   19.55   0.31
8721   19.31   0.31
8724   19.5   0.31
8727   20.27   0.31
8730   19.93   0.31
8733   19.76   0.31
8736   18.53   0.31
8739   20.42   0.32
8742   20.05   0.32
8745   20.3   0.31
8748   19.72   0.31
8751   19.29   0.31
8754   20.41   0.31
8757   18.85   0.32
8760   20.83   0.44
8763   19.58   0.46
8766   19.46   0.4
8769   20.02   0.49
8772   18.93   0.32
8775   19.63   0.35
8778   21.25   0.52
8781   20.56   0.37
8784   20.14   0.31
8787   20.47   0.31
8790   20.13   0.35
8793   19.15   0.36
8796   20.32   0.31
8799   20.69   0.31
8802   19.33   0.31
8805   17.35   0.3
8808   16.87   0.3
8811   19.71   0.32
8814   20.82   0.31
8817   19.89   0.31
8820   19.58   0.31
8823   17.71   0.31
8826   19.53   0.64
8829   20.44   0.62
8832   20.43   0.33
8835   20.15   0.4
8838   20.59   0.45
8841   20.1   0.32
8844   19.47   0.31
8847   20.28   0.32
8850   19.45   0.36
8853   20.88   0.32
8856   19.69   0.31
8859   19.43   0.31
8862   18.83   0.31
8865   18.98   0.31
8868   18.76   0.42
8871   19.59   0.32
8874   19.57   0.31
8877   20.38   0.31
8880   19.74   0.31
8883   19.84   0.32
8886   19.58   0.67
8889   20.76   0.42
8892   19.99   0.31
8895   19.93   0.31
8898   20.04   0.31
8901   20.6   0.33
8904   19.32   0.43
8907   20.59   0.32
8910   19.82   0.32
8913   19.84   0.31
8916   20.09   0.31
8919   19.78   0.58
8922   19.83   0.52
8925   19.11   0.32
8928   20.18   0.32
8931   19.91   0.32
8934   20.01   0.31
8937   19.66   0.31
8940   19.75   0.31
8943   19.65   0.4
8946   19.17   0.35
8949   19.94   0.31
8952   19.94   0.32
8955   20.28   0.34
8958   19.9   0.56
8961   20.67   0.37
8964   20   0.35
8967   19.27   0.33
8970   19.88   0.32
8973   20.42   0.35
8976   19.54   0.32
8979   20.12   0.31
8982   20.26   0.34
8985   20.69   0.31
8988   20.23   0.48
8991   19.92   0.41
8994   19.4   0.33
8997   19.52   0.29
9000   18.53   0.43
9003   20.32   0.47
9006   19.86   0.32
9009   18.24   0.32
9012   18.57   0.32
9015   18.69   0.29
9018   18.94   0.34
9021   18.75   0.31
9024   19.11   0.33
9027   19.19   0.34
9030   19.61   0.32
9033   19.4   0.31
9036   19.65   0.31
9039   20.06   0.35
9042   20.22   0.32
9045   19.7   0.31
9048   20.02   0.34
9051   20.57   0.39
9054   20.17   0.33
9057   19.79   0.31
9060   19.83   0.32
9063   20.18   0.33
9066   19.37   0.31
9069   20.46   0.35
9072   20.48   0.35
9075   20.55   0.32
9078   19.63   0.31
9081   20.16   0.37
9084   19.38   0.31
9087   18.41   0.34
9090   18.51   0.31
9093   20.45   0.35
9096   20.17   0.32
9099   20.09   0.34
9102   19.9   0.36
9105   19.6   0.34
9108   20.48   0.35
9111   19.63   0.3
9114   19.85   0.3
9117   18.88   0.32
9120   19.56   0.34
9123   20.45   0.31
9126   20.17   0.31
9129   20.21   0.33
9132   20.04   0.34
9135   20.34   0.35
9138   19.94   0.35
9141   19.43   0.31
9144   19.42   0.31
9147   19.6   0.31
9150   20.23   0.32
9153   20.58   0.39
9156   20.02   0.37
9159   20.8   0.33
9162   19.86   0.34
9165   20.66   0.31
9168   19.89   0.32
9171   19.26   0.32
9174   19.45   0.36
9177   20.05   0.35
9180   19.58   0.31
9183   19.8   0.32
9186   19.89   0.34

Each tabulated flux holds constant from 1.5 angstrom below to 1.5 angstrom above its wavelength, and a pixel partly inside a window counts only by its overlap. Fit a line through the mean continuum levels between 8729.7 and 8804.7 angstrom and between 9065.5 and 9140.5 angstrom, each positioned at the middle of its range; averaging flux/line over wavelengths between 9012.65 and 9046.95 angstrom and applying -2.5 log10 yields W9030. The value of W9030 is 0.03 mag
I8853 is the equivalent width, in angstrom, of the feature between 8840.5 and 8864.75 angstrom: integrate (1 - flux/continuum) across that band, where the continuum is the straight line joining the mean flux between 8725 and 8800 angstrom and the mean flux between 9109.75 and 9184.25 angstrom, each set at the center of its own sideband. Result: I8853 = 0.3 angstrom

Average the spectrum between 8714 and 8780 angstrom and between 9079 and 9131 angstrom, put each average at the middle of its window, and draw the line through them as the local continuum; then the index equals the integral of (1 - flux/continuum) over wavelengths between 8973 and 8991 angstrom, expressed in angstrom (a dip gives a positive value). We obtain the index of -0.4 angstrom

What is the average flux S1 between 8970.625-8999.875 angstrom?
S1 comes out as 19.9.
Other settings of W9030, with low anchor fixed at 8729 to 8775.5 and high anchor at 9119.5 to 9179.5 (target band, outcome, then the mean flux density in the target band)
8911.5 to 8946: 0.00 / 19.8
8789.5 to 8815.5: 0.02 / 19.3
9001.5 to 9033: 0.04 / 19.1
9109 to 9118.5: 0.03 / 19.5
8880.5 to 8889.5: -0.01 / 19.9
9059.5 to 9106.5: 0.01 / 19.8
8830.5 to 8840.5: -0.03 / 20.4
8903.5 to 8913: -0.01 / 20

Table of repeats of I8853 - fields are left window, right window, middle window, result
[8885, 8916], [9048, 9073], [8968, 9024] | 1.5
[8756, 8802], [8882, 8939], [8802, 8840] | 1.0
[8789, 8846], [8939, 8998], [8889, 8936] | -0.4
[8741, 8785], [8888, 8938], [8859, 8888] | 0.7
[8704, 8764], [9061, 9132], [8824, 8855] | -0.5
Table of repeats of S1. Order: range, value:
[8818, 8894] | 19.8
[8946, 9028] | 19.6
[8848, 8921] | 19.8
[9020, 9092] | 19.7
